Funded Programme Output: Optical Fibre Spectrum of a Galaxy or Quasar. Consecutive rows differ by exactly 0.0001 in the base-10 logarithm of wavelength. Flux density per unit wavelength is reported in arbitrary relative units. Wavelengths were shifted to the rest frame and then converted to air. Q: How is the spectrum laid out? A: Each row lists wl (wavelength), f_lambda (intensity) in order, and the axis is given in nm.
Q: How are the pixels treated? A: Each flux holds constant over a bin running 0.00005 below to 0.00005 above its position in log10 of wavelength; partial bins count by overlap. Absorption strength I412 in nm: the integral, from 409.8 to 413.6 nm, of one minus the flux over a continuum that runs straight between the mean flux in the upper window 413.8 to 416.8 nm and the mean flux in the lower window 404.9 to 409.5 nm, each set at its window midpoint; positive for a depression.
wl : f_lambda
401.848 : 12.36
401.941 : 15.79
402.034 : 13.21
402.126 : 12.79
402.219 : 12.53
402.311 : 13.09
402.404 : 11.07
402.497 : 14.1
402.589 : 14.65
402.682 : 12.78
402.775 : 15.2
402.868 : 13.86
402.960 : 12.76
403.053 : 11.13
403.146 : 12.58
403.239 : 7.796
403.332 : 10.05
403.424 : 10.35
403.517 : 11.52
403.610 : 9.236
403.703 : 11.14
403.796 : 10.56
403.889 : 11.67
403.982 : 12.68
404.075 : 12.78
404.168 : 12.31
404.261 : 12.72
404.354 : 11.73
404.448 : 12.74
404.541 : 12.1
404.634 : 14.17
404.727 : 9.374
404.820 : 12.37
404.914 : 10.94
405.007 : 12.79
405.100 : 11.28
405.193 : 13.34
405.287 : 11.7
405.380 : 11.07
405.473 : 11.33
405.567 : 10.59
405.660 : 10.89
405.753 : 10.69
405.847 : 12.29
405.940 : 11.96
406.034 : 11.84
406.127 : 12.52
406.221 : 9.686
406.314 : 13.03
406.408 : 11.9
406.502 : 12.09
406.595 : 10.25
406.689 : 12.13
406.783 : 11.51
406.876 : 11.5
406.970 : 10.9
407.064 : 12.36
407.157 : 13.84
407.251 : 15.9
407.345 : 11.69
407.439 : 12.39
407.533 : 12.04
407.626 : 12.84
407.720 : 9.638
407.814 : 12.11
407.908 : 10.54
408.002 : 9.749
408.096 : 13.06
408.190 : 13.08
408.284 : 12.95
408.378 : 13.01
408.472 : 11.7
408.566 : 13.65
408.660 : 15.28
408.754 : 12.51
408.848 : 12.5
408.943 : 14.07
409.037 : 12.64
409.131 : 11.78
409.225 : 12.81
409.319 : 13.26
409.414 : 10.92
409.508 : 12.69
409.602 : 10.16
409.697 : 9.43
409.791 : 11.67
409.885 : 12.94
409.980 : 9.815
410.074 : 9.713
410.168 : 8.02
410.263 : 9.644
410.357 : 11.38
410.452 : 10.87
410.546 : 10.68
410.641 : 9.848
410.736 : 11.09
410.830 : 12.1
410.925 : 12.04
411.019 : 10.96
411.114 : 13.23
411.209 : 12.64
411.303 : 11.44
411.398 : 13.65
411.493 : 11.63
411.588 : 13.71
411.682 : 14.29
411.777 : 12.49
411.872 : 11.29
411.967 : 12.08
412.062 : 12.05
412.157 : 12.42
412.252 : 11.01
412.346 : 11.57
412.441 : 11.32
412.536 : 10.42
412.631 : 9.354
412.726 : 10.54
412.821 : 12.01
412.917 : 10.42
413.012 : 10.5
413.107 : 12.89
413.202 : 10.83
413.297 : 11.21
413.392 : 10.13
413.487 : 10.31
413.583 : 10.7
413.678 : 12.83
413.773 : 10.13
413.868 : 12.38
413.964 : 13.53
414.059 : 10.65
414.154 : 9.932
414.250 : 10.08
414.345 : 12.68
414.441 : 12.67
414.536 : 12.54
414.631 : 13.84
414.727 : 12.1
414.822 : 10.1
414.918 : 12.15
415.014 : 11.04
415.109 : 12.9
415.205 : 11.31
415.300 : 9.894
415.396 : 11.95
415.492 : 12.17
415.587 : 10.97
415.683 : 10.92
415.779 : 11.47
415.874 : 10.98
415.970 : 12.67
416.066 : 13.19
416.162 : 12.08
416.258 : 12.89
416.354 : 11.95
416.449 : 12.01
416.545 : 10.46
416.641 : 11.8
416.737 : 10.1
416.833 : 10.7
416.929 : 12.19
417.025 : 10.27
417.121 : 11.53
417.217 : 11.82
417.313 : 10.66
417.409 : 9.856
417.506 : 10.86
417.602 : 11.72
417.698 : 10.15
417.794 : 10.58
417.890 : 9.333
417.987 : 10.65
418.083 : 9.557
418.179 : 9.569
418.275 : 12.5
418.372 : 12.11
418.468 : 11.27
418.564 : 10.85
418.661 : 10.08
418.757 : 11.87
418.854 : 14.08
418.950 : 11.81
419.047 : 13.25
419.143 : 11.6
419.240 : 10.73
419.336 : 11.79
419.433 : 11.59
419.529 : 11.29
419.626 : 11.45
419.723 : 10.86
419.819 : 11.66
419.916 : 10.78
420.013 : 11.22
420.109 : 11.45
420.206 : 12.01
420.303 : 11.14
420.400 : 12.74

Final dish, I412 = 0.17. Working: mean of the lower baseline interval 12.1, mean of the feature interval 11.3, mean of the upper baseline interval 11.7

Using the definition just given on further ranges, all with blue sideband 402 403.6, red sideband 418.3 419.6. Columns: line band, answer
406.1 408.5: 0.02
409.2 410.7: 0.15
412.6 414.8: 0.09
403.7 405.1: 0.02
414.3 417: 0.02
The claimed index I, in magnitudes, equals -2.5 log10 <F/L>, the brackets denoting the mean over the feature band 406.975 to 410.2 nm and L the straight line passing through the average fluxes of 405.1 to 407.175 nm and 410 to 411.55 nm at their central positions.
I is -0.06 mag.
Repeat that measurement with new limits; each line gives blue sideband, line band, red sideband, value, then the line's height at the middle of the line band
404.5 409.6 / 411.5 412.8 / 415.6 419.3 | 0.00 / 11.7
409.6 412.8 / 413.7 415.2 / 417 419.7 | -0.05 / 11.3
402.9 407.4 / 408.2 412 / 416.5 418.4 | -0.05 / 11.3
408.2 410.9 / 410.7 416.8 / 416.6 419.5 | -0.02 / 11.4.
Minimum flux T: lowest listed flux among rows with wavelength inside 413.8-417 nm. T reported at 9.894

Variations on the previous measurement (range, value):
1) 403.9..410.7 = 8.02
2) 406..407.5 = 9.686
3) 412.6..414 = 9.354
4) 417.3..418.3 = 9.333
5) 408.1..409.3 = 11.7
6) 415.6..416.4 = 10.92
